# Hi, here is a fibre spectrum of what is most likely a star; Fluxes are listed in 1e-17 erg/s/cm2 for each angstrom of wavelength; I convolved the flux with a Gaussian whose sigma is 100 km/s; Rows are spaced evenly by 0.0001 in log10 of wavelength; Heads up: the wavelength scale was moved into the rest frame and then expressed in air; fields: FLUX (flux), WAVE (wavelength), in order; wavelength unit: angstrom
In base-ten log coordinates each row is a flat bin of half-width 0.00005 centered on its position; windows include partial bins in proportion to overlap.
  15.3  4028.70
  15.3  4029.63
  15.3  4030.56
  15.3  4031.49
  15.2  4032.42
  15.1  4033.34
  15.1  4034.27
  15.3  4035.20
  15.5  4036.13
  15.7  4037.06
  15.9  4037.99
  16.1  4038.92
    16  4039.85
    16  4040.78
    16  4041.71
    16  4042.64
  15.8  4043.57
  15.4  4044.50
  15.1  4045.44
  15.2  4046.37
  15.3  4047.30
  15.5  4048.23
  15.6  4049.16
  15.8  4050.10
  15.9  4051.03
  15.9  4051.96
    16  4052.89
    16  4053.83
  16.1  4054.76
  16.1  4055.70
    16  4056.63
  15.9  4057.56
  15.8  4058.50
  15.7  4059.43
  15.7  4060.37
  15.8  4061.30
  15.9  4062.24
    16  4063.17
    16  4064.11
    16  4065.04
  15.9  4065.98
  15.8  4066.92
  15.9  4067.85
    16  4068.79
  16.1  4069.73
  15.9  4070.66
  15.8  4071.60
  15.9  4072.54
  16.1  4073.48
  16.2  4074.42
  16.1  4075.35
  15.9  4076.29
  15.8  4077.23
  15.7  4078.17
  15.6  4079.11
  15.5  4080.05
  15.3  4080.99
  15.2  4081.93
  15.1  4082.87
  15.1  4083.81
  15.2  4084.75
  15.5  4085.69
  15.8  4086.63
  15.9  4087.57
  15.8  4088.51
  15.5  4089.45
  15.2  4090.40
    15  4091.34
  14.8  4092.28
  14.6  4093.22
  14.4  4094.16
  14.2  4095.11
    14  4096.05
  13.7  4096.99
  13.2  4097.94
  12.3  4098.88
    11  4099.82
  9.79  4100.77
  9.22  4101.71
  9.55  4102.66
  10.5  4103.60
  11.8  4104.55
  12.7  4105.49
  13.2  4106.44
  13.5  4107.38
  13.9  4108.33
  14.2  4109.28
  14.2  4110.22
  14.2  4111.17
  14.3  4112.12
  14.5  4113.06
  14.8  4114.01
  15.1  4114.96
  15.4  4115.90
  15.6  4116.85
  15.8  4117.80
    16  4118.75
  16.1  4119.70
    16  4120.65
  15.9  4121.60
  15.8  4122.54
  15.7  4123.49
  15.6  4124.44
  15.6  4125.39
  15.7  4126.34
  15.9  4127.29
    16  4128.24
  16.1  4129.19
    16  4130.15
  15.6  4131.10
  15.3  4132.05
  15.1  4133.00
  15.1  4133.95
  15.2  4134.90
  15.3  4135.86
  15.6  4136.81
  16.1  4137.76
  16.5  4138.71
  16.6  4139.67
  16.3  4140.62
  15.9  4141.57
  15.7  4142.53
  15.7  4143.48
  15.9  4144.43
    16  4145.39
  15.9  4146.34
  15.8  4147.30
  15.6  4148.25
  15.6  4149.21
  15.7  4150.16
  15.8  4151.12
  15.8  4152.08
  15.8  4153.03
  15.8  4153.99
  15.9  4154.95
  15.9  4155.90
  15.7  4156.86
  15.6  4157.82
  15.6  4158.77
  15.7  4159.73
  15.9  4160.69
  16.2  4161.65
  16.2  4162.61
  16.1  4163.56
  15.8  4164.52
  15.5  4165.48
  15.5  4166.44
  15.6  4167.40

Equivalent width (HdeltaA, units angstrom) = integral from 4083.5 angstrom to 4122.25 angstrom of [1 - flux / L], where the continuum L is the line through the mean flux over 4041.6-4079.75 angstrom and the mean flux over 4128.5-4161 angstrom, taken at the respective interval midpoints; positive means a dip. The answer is 4.19 angstrom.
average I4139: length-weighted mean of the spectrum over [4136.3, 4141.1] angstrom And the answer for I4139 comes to 16.2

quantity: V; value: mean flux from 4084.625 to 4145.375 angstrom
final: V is 14.7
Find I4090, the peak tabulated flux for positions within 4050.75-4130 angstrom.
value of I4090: 16.2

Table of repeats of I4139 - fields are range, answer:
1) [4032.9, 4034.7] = 15.1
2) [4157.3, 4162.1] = 15.8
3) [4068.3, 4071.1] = 16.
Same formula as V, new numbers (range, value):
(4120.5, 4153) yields 15.8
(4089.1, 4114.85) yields 13.3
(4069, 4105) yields 14.4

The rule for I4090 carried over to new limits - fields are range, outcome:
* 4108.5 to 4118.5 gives 15.8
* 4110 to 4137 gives 16.1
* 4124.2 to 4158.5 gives 16.6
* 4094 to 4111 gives 14.4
